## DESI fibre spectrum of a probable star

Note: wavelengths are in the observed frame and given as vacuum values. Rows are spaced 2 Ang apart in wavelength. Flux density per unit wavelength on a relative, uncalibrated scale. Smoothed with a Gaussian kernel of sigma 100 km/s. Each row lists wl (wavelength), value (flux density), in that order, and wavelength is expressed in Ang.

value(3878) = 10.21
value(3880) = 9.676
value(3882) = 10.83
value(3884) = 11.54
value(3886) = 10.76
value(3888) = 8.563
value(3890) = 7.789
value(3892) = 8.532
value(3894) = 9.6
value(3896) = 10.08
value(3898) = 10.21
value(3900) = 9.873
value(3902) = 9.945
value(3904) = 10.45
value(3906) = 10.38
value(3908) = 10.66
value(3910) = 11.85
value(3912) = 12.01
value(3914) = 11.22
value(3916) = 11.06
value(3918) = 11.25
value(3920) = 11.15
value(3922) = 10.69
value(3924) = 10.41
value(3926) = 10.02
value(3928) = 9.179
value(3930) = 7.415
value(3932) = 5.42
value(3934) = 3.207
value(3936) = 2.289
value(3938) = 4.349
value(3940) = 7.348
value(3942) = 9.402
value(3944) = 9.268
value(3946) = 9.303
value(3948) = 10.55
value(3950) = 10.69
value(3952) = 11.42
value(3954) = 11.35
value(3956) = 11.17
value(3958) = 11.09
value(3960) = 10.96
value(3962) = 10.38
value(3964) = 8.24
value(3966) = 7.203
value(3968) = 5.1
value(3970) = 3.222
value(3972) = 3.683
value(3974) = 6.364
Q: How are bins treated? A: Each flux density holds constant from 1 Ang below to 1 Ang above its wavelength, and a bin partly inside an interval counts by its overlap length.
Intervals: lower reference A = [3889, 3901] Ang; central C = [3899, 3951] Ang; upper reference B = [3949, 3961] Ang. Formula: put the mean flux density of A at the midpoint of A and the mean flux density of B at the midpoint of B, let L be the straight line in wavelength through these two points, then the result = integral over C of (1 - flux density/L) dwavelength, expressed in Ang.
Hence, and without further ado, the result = 4.9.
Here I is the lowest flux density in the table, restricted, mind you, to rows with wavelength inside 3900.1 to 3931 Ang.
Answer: 7.415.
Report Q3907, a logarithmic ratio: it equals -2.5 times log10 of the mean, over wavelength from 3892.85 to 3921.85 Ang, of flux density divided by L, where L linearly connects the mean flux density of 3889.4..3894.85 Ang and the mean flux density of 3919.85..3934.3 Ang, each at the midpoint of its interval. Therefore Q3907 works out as -0.23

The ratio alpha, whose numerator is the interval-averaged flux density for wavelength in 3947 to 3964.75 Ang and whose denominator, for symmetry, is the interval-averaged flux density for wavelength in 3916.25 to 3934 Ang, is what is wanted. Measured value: 1.2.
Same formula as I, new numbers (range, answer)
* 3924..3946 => 2.289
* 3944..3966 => 7.203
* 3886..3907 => 7.789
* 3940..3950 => 7.348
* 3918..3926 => 10.02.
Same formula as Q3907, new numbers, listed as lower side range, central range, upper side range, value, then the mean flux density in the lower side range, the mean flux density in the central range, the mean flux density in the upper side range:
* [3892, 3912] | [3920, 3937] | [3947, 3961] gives 0.374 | 10.3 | 7.55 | 11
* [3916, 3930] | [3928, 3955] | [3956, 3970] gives 0.189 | 10.3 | 7.9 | 8.6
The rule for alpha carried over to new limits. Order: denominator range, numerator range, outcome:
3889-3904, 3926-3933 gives 0.81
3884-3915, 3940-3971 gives 0.91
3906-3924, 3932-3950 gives 0.64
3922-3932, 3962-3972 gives 0.68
